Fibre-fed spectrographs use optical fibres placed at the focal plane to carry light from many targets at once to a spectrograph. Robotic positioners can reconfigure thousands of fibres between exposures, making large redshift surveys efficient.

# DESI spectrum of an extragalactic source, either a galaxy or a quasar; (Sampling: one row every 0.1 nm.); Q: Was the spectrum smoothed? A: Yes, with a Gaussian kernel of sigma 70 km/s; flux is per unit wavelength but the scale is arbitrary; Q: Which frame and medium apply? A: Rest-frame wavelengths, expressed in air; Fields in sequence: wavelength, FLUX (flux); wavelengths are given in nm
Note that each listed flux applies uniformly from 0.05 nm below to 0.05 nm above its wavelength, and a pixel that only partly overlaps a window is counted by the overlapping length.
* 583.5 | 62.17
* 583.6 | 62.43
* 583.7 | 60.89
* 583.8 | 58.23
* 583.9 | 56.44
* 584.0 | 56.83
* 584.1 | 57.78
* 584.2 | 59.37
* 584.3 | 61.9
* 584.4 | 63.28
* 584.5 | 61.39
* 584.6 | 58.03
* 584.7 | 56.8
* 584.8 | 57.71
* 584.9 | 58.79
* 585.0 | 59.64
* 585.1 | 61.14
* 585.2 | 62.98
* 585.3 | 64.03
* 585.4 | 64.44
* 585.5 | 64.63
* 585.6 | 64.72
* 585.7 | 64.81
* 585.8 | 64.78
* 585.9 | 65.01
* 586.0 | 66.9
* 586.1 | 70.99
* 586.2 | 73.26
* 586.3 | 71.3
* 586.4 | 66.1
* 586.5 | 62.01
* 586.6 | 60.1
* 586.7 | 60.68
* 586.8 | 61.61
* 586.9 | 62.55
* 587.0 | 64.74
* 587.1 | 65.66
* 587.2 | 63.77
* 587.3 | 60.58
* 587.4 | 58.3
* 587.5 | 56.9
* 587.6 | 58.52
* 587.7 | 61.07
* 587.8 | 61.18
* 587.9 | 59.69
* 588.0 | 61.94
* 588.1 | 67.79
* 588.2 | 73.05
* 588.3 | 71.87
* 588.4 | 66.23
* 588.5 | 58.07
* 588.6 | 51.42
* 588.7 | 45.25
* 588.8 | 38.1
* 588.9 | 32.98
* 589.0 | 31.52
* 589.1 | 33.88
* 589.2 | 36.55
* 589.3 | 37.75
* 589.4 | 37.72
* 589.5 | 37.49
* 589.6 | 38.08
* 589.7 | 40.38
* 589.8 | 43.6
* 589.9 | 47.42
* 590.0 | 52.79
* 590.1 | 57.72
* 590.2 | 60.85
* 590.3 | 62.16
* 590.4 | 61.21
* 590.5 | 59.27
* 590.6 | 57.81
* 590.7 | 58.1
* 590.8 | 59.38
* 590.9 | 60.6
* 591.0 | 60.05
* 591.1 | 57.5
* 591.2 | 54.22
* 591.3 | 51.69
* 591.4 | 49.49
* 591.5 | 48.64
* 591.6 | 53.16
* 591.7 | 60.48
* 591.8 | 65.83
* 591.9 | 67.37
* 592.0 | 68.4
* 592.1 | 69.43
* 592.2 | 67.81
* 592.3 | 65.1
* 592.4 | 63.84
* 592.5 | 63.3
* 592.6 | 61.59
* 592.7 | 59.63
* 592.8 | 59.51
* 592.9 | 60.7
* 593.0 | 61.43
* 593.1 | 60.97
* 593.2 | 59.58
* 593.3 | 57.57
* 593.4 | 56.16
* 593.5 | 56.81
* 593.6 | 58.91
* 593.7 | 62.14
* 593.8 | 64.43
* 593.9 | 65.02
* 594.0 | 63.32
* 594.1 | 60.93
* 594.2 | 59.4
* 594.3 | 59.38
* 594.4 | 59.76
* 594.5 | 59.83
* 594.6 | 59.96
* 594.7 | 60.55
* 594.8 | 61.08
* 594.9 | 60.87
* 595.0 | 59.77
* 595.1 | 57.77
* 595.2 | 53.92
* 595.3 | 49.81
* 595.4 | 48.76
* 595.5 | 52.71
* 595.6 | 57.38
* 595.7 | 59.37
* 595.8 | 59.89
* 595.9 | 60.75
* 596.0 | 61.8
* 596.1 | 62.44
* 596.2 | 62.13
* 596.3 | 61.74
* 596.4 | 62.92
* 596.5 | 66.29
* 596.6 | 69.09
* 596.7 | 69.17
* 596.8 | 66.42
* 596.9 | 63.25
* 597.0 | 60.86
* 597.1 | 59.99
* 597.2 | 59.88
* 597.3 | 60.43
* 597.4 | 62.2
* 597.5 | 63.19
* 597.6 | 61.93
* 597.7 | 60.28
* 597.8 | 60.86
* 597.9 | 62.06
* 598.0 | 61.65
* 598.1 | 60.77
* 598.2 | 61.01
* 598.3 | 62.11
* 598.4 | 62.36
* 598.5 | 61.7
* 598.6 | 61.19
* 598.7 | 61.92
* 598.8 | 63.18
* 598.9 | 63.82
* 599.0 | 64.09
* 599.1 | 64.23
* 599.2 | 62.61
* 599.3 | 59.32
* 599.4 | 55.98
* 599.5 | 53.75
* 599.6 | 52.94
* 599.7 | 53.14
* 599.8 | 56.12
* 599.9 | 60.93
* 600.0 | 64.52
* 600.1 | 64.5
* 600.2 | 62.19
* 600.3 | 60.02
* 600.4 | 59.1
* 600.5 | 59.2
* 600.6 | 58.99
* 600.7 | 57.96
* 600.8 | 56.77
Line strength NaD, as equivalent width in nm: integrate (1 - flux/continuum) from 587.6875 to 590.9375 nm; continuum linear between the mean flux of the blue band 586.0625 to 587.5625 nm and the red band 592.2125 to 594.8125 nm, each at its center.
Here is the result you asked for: 0.552 nm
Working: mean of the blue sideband 63.8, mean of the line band 52.1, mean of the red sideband 60.9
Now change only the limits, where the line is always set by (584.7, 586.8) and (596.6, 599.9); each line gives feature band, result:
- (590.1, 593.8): 0.148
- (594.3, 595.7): 0.105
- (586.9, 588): 0.042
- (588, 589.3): 0.263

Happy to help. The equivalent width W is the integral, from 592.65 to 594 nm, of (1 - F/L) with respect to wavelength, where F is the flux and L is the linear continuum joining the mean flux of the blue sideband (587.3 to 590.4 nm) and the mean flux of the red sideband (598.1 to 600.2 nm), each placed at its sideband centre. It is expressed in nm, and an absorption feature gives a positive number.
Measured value -0.12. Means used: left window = 51.7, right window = 60.5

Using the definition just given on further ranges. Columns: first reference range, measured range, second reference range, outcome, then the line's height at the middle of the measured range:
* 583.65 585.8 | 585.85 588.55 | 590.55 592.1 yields -0.187 nm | 59.9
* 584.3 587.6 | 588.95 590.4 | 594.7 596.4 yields 0.389 nm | 61.2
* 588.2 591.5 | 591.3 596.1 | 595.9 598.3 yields -0.249 nm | 57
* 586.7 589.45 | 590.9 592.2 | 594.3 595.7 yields -0.074 nm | 56.1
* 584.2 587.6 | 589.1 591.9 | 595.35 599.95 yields 0.447 nm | 62.1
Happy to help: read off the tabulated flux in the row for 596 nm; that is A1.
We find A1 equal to 61.8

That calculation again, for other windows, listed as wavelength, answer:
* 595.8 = 59.89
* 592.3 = 65.1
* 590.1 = 57.72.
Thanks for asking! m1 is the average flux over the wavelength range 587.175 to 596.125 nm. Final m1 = 56.9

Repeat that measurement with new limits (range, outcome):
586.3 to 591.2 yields 55.2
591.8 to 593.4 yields 63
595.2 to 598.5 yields 60.9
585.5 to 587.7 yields 63.9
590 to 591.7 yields 57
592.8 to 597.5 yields 60.4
